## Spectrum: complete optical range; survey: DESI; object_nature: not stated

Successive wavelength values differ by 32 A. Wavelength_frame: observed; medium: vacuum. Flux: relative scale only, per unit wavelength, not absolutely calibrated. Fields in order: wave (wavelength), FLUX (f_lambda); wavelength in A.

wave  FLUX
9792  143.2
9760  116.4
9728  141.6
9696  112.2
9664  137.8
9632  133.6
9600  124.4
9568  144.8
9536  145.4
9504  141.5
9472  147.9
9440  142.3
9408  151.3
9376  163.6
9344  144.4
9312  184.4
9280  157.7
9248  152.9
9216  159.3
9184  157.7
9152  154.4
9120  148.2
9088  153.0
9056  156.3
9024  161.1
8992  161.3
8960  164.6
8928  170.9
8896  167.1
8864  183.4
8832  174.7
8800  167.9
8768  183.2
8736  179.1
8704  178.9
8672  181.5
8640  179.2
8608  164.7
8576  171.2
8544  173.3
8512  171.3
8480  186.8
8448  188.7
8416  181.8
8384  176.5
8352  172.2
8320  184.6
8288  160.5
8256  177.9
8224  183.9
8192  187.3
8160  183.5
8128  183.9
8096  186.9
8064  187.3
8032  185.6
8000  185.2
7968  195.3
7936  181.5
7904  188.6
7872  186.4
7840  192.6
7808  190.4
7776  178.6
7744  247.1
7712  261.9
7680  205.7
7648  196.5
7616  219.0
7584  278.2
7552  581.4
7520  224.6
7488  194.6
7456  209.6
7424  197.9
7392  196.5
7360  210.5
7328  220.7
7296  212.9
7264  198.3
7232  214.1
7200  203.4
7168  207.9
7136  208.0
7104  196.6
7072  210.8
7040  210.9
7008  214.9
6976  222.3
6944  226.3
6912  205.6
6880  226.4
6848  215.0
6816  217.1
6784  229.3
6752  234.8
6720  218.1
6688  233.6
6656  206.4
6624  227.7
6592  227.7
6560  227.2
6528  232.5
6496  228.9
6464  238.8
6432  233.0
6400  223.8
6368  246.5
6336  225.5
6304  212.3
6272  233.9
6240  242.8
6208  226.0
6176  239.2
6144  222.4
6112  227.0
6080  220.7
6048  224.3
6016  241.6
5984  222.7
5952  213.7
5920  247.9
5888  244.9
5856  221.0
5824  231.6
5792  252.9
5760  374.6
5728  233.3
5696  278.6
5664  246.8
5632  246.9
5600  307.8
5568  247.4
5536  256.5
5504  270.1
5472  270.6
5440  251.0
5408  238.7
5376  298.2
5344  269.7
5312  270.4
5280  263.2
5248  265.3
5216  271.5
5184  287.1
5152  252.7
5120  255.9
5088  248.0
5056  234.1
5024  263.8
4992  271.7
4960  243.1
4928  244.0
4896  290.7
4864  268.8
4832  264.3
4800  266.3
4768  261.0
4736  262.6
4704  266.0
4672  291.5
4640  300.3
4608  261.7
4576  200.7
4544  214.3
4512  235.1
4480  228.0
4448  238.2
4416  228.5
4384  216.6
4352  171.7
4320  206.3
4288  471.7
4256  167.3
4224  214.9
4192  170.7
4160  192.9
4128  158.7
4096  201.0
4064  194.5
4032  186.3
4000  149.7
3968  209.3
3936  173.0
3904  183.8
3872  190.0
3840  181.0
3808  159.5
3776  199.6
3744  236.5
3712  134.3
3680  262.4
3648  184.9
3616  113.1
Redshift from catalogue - 0.15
